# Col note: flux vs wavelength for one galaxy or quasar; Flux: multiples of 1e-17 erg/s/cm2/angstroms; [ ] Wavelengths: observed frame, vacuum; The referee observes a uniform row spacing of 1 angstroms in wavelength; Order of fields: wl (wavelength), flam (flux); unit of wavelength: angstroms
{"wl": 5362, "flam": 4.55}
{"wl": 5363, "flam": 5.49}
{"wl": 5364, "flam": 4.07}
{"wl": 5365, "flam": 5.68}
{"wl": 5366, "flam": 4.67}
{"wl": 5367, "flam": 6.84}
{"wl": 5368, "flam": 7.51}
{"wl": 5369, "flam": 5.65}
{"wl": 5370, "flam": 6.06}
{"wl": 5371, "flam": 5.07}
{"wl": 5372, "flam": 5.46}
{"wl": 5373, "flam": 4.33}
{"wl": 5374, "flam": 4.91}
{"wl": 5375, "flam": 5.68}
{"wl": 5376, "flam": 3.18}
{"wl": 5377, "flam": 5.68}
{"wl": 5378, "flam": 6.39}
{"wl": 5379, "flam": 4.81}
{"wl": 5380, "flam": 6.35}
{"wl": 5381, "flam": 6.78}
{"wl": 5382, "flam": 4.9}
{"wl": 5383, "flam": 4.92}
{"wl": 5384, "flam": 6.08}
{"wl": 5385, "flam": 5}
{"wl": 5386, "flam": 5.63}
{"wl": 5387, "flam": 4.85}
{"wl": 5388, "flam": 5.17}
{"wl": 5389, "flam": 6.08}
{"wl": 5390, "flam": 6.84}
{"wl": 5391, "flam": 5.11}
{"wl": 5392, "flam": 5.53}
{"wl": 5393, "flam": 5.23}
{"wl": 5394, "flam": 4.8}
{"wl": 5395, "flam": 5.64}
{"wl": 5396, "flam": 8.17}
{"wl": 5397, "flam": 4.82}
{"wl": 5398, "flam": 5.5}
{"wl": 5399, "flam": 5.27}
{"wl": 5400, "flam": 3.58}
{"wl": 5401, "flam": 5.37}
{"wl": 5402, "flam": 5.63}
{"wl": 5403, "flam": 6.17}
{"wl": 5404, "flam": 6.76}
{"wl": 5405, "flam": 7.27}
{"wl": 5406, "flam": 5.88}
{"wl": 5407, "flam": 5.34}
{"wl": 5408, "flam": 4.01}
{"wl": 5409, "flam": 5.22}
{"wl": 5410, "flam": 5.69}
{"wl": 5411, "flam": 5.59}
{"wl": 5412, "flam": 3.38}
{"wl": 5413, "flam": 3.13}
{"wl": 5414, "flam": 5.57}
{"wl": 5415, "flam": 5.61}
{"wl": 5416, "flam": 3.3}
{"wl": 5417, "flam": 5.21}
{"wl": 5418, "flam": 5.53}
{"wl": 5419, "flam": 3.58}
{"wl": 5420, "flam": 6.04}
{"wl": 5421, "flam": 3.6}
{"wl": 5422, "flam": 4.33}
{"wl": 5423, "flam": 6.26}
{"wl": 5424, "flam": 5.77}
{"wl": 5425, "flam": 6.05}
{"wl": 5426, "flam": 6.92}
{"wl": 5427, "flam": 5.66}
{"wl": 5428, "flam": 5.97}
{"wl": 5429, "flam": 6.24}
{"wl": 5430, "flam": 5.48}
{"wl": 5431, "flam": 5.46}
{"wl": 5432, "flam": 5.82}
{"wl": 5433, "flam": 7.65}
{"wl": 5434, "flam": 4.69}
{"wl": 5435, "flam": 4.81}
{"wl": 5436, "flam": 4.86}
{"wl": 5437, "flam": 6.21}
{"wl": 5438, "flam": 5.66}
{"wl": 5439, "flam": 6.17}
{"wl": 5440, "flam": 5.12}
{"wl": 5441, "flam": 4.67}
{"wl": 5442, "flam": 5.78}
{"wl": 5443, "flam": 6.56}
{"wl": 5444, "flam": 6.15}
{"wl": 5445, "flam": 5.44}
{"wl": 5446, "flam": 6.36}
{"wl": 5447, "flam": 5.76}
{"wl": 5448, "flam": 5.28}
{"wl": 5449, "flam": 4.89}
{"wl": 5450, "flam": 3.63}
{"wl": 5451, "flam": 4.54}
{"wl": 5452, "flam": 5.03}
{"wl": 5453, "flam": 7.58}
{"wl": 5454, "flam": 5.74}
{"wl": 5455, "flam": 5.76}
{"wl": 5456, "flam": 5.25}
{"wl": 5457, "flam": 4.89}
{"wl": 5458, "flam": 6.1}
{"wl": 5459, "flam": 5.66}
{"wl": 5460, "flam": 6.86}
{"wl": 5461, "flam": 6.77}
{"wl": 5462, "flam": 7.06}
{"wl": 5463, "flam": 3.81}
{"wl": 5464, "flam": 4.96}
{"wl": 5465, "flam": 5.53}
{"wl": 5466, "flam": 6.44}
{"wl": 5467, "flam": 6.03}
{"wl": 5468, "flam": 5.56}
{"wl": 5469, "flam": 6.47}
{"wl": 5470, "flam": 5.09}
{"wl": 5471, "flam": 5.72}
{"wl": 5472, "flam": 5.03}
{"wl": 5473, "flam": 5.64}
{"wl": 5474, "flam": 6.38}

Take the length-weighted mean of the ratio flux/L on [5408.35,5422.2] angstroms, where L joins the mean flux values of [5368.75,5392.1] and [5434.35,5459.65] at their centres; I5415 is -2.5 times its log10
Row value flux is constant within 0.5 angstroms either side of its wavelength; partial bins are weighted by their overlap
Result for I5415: 0.17 mag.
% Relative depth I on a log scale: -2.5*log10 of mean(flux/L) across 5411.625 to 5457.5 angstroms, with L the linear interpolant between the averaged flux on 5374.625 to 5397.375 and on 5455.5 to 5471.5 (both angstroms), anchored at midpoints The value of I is 0.06 mag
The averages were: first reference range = 5.55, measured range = 5.38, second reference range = 5.76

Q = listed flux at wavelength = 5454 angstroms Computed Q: 5.74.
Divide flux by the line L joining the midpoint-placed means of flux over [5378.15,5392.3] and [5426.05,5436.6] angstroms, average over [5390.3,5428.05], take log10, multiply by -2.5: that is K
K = 0.07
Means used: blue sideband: 5.6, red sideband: 5.72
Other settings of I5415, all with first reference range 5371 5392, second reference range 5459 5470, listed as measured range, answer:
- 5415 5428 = 0.08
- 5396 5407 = -0.04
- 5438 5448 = 0.00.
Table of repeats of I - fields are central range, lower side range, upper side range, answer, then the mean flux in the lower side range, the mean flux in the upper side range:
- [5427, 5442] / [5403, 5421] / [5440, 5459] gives -0.06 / 5.11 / 5.52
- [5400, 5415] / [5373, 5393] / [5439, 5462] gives 0.04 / 5.43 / 5.67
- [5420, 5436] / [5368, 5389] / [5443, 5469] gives -0.01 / 5.41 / 5.68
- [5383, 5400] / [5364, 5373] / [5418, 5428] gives 0.01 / 5.68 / 5.4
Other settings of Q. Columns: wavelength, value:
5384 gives 6.08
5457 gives 4.89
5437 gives 6.21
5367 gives 6.84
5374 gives 4.91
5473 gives 5.64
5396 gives 8.17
